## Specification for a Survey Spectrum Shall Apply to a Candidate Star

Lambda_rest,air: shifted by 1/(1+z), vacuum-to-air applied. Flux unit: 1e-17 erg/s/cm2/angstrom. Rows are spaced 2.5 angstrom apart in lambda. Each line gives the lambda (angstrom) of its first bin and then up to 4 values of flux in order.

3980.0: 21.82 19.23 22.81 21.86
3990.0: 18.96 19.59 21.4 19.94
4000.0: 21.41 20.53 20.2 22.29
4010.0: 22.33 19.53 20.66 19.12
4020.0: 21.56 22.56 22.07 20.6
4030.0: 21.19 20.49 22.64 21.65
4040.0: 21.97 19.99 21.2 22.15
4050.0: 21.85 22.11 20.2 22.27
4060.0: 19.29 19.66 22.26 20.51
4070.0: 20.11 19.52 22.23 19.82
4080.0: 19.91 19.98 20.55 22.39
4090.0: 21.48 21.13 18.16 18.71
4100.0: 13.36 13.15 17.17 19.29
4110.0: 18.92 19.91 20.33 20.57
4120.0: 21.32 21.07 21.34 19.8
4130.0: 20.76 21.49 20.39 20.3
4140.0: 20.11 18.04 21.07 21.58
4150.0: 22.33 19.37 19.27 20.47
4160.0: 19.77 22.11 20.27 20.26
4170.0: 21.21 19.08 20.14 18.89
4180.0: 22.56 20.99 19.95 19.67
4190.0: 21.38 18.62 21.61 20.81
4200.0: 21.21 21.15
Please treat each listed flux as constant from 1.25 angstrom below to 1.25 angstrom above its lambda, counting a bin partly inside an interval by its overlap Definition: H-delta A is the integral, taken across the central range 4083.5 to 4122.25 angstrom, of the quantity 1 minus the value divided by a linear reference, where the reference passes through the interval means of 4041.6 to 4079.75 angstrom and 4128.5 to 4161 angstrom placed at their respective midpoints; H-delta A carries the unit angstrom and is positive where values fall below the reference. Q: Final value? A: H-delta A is 2.8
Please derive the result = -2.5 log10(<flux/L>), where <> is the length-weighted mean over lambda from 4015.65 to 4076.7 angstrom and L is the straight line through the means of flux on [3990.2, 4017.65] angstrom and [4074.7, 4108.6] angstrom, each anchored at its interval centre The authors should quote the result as -0.07 mag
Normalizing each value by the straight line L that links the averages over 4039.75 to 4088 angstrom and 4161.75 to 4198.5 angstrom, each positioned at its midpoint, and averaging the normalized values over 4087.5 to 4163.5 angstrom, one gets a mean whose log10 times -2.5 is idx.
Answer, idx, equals 0.046 mag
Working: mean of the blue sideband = 20.9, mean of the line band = 19.8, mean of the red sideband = 20.5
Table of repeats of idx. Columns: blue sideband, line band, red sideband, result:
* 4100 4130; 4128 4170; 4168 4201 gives -0.04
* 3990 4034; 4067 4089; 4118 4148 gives 0.01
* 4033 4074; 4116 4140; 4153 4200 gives 0.00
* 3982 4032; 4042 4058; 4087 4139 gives -0.06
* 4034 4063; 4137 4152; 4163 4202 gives 0.01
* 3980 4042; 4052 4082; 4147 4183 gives 0.01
